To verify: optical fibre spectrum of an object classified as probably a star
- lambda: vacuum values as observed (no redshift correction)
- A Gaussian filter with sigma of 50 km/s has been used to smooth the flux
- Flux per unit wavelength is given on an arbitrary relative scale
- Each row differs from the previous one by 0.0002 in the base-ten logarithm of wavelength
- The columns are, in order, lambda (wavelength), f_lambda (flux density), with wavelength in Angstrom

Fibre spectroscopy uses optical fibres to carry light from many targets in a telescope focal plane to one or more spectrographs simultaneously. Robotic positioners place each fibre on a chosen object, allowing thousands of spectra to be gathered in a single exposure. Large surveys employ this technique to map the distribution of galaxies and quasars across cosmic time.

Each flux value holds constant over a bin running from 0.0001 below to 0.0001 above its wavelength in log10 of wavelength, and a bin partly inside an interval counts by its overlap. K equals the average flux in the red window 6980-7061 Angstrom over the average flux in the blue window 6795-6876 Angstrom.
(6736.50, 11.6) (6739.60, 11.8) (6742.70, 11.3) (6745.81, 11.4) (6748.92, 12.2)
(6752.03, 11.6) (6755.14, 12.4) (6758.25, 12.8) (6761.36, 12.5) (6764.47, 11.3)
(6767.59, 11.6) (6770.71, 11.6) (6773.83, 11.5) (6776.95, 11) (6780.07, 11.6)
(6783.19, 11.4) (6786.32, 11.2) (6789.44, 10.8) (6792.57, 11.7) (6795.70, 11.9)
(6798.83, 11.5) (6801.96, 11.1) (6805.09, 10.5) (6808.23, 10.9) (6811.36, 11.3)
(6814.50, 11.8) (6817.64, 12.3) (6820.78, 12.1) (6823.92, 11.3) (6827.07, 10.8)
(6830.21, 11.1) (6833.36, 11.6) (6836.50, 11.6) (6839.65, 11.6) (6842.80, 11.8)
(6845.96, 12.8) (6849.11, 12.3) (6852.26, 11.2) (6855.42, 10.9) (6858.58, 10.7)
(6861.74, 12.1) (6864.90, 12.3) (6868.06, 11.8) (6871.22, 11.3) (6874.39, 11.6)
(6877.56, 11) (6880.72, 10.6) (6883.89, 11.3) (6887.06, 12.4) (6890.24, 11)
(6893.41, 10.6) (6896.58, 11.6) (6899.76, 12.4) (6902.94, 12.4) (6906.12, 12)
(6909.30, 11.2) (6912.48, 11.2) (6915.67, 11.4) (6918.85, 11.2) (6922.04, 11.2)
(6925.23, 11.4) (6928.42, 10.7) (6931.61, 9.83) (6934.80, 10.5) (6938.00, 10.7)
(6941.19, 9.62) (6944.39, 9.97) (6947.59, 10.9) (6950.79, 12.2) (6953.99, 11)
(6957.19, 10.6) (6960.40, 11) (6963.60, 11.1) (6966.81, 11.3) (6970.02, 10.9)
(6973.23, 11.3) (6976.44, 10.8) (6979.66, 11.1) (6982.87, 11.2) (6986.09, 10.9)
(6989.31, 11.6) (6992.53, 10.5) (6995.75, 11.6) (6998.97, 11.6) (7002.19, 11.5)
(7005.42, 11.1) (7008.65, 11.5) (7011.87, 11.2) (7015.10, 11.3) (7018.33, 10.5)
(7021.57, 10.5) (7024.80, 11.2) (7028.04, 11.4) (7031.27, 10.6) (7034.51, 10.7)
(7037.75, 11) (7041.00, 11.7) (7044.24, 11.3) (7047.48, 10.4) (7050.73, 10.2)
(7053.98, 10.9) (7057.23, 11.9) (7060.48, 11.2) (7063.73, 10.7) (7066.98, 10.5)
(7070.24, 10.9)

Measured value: 1.0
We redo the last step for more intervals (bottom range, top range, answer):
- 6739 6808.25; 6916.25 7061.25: 0.95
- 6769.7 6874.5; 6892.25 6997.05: 0.96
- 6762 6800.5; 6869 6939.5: 0.98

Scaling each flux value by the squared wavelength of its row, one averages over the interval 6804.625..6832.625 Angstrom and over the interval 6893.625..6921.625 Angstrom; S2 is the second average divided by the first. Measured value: 1.0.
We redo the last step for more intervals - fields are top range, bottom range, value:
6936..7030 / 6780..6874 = 1.00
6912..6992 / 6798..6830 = 1.00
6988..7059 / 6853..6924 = 1.01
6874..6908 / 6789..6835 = 1.04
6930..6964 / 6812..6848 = 0.94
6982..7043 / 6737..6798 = 1.03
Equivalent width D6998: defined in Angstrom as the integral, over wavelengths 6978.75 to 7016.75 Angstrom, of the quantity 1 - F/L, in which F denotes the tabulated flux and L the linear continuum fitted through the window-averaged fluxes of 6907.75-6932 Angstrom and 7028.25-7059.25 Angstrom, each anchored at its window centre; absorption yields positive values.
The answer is -0.83 Angstrom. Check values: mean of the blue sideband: 11.1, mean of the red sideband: 11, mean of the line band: 11.3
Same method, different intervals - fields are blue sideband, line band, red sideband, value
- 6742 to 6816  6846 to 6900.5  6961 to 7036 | -0.7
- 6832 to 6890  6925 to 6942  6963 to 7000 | 1.4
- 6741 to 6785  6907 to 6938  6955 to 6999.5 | 0.8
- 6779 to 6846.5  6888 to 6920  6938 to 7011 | -0.8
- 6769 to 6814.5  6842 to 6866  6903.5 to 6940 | -1.2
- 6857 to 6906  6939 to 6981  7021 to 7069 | 1.4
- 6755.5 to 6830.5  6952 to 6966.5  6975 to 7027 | 0.3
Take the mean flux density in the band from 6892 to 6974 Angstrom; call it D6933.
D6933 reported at 11.1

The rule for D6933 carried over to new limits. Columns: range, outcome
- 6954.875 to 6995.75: 11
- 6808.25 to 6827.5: 11.6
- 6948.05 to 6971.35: 11.1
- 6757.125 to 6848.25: 11.6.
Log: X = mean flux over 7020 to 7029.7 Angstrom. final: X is 11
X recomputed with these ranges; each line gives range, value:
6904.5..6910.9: 11.6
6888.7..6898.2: 11.1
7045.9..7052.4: 10.3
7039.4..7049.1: 11.1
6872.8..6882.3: 11.1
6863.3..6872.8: 11.8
